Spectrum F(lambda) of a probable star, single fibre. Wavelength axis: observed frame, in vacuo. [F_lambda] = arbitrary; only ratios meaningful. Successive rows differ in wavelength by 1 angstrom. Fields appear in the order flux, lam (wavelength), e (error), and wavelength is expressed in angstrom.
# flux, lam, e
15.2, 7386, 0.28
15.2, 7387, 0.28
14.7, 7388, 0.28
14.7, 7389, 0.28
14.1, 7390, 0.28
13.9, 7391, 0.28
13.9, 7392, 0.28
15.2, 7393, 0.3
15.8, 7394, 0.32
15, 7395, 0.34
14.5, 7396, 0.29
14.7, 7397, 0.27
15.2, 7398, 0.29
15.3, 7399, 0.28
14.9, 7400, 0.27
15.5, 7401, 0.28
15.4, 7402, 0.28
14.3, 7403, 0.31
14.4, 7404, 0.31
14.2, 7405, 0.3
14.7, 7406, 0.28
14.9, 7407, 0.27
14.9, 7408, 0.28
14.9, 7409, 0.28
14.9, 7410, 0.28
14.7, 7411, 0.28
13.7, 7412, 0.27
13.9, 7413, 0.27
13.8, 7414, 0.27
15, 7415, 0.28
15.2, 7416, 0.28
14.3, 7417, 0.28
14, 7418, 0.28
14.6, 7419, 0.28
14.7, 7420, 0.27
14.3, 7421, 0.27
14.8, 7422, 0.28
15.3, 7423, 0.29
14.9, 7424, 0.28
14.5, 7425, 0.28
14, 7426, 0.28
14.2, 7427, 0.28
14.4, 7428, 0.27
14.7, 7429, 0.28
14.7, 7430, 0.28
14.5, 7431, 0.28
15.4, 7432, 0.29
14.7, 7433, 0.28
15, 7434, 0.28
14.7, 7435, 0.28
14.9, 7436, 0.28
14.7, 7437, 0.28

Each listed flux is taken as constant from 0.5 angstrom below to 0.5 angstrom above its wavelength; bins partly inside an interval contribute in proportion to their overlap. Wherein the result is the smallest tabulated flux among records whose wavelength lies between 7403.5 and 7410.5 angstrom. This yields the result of 14.2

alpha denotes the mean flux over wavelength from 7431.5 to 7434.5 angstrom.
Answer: 15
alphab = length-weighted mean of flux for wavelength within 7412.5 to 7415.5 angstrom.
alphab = 14.2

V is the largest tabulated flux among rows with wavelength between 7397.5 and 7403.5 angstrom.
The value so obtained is 15.5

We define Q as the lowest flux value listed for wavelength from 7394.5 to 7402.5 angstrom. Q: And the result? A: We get 14.5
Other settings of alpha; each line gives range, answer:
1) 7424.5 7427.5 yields 14.2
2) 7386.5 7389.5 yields 14.9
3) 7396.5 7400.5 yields 15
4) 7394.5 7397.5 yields 14.7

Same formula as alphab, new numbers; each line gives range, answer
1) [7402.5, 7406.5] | 14.4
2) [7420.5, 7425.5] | 14.8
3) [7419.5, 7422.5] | 14.6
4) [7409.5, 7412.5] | 14.4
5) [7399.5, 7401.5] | 15.2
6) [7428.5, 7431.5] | 14.6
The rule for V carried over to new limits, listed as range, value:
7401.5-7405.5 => 15.4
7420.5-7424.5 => 15.3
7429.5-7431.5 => 14.7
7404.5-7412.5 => 14.9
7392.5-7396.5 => 15.8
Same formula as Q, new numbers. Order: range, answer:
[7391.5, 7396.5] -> 13.9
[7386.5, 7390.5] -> 14.1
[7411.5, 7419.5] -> 13.7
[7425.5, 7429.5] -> 14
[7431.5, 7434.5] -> 14.7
